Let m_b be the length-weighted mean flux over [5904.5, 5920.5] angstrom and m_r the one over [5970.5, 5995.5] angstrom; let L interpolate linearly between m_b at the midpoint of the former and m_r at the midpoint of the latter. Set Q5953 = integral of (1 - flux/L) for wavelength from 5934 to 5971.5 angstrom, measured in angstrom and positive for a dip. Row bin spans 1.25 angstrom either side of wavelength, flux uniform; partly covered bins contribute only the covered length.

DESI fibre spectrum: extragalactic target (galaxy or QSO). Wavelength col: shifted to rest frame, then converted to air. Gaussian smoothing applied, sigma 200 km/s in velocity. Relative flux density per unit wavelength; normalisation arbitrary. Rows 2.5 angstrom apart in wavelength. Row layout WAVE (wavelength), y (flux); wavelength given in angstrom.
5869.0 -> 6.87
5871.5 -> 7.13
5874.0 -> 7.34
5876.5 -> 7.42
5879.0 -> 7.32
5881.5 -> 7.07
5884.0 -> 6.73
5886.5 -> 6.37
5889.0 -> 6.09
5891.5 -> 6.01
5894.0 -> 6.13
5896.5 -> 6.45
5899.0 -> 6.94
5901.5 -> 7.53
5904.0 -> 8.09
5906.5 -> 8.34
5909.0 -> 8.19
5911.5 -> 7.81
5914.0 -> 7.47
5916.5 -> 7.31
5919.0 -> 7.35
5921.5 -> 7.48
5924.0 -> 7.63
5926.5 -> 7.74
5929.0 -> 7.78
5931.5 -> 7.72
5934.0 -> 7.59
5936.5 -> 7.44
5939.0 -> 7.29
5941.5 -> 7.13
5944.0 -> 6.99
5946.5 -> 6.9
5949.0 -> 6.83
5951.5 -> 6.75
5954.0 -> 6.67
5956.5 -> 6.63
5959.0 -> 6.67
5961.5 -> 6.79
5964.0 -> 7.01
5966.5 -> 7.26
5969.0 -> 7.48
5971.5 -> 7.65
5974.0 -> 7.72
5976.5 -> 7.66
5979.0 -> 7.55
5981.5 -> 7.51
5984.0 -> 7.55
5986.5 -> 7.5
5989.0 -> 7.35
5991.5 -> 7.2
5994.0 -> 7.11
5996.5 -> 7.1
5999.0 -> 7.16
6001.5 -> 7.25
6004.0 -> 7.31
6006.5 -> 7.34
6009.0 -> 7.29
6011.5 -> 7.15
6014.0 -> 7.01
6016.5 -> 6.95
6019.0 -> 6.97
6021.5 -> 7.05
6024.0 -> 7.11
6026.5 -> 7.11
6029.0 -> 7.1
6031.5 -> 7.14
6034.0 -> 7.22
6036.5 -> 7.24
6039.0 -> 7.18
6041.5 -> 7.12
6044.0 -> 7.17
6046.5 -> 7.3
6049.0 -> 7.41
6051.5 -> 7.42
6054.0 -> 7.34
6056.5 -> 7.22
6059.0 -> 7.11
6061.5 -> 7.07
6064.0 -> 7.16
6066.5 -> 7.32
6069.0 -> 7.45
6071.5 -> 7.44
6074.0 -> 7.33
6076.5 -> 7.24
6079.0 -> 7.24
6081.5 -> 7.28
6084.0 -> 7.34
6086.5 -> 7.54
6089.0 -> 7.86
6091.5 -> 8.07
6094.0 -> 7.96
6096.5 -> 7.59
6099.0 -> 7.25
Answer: 2.8 angstrom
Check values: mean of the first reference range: 7.76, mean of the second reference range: 7.47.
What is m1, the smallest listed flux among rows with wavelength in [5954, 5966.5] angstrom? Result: 6.63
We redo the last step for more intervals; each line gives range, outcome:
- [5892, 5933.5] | 6.13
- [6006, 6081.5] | 6.95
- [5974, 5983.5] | 7.51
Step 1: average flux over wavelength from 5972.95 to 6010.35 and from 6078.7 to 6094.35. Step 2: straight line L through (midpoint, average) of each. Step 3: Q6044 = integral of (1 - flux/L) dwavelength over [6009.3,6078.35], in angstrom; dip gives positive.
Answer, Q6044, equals 2.8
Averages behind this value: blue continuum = 7.37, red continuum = 7.62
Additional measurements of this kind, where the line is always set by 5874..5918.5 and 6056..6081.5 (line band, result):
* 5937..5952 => 0.3 angstrom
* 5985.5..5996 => -0.1 angstrom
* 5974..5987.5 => -0.7 angstrom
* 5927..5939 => -0.7 angstrom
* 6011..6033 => 0.5 angstrom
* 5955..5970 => 0.5 angstrom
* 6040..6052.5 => -0.1 angstrom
